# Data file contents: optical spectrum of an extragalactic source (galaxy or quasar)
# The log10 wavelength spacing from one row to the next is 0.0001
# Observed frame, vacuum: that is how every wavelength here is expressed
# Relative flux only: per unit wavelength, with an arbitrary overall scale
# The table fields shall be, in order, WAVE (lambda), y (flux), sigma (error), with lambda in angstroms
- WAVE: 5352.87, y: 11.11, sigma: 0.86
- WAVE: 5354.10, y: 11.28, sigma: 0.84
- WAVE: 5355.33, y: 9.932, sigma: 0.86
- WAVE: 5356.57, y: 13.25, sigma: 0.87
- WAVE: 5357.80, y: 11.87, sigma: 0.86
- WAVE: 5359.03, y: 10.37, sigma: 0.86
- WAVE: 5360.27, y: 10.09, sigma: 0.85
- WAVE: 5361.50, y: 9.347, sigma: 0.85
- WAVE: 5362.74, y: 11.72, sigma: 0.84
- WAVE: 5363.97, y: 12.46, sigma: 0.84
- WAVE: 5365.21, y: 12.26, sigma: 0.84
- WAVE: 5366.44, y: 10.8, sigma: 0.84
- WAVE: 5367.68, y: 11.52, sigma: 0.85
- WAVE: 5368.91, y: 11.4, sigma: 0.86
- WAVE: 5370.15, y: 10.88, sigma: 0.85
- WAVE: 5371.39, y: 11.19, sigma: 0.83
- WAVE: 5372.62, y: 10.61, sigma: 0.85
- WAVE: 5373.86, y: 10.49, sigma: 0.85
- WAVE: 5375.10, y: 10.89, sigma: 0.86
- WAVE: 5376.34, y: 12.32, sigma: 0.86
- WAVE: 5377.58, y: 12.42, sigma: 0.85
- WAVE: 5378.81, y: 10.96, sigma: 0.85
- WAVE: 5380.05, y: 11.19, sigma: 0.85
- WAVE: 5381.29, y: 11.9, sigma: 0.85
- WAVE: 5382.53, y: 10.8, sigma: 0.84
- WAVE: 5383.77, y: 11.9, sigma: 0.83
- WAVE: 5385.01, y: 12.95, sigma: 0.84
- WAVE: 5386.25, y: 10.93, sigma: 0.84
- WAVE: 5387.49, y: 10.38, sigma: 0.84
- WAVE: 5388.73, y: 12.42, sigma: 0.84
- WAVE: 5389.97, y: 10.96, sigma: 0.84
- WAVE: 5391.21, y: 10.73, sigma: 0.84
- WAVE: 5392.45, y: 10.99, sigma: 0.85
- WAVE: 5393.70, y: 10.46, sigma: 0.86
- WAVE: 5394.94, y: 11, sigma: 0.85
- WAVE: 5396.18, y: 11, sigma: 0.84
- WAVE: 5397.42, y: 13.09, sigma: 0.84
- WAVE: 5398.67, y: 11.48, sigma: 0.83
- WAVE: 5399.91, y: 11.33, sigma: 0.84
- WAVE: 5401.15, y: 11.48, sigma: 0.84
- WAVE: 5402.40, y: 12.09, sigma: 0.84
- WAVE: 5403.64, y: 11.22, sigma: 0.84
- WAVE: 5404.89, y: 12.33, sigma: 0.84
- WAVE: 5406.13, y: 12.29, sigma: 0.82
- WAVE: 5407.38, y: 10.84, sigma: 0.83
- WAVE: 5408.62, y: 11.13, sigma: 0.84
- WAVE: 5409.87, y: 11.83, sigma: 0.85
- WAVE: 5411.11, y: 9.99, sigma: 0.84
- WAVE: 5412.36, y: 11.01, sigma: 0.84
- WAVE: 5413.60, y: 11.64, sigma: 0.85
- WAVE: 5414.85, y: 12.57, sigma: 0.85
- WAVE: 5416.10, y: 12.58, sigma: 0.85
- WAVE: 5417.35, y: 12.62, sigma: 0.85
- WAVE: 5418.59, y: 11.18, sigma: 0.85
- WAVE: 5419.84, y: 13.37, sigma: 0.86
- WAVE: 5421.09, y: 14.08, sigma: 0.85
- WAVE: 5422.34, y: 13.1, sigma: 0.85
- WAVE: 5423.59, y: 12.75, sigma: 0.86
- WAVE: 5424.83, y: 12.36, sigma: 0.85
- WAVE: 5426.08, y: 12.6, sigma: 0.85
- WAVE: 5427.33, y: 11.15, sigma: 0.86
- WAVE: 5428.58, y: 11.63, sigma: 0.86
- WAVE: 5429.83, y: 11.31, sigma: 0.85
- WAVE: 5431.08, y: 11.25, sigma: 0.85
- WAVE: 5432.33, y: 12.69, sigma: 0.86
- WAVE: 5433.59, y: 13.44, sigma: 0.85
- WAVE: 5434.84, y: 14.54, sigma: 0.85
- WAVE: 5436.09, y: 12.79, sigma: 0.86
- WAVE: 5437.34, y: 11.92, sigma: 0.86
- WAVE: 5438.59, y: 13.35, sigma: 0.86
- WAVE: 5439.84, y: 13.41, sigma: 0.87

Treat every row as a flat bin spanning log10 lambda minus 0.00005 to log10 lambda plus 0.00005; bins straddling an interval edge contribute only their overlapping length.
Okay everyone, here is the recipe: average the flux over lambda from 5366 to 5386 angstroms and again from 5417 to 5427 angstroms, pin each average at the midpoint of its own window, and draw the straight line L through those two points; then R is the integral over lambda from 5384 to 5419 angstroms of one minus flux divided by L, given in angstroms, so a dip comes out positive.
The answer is 1.73 angstroms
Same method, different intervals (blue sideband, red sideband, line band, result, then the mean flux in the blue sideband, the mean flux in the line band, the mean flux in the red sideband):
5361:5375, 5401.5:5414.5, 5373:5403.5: -0.3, 11.2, 11.4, 11.5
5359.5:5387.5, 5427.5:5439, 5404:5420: 0.4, 11.3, 11.7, 12.5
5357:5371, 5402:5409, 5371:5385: -0.1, 11.2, 11.4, 11.7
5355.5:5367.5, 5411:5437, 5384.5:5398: 0.5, 11.3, 11.3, 12.4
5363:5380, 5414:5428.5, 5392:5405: 0.6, 11.4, 11.5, 12.5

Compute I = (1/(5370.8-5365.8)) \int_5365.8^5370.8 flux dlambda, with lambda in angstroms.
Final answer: 11.2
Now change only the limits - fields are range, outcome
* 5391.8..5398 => 11.3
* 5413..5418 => 12.3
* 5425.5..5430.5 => 11.7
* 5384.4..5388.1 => 11.4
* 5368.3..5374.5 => 10.9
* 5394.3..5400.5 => 11.6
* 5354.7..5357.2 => 11.6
